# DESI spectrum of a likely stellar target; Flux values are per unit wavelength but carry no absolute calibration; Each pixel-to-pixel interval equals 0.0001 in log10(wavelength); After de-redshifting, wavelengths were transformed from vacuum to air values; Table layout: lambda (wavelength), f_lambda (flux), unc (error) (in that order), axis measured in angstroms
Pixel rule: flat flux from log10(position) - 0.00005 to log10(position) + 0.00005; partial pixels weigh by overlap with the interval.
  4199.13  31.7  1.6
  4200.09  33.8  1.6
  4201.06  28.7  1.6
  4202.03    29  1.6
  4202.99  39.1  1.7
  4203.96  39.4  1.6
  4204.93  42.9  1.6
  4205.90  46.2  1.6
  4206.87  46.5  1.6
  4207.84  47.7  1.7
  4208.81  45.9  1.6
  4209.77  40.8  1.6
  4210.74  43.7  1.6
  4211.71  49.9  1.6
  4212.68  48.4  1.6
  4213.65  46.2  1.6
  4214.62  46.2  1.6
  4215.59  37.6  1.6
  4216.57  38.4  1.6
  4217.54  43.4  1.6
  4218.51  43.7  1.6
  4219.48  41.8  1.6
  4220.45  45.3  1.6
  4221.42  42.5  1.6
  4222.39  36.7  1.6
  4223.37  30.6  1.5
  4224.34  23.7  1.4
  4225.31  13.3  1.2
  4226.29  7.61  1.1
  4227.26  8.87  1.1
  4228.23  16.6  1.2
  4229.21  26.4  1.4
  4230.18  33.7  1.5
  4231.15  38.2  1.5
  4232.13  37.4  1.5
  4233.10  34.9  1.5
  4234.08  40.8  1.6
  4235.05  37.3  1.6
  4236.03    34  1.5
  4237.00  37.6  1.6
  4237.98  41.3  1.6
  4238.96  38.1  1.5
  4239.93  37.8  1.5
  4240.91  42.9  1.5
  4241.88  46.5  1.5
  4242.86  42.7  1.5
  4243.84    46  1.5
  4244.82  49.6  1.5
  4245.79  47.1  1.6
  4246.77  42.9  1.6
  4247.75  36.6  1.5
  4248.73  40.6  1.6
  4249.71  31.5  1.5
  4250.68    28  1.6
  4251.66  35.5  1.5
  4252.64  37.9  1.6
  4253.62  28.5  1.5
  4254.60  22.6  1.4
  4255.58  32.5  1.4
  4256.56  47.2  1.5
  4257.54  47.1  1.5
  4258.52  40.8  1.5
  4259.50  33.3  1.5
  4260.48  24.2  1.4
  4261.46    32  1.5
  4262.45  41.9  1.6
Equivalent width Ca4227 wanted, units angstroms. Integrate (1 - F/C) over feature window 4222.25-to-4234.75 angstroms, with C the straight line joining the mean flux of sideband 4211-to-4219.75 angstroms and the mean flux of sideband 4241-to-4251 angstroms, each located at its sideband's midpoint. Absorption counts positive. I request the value 4.70 angstroms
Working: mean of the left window 44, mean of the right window 41.5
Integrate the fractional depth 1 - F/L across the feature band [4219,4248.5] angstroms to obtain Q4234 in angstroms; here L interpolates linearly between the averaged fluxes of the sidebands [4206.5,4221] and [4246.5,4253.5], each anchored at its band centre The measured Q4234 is 2.8 angstroms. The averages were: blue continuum 44.4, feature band 35.3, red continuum 35.5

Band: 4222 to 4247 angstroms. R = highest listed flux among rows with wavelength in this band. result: 49.6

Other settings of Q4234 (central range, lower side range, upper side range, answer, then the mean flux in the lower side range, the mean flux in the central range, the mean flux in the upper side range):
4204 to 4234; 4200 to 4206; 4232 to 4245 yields 0.9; 36.6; 36.9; 40.4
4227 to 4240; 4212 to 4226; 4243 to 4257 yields 1.6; 38.1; 33.4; 37.7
